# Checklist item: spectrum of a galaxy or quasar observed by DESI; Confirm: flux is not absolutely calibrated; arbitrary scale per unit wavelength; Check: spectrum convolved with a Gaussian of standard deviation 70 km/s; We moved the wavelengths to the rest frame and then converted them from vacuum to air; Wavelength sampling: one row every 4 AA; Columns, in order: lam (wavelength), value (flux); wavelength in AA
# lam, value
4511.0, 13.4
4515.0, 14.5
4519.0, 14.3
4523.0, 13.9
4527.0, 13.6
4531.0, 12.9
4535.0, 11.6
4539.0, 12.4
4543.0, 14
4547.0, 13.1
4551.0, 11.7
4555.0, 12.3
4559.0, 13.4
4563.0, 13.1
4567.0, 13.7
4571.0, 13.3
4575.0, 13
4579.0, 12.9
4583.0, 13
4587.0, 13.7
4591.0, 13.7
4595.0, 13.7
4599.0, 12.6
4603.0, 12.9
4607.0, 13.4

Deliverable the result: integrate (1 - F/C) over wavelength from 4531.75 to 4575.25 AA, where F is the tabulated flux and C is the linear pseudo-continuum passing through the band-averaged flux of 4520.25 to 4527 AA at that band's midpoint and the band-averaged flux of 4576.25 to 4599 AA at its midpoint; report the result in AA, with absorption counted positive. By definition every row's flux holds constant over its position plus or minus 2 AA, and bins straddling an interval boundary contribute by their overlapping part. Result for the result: 2.3 AA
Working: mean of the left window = 13.9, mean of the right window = 13.3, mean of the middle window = 12.9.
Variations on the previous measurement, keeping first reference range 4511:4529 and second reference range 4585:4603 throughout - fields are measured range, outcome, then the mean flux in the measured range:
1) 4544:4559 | 1.2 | 12.6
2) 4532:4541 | 1.1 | 12.1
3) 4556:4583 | 0.8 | 13.2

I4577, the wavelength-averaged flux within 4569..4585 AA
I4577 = 13.1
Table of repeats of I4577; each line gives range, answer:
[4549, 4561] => 12.5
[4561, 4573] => 13.4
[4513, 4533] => 13.8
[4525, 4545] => 12.9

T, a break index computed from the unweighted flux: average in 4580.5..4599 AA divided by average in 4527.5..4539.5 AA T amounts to 1.08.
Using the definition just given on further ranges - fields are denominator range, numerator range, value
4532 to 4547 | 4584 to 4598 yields 1.07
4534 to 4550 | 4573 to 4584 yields 1.01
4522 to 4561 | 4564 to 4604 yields 1.03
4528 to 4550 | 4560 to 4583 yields 1.03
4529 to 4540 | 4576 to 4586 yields 1.06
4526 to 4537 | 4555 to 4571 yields 1.05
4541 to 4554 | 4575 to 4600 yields 1.03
